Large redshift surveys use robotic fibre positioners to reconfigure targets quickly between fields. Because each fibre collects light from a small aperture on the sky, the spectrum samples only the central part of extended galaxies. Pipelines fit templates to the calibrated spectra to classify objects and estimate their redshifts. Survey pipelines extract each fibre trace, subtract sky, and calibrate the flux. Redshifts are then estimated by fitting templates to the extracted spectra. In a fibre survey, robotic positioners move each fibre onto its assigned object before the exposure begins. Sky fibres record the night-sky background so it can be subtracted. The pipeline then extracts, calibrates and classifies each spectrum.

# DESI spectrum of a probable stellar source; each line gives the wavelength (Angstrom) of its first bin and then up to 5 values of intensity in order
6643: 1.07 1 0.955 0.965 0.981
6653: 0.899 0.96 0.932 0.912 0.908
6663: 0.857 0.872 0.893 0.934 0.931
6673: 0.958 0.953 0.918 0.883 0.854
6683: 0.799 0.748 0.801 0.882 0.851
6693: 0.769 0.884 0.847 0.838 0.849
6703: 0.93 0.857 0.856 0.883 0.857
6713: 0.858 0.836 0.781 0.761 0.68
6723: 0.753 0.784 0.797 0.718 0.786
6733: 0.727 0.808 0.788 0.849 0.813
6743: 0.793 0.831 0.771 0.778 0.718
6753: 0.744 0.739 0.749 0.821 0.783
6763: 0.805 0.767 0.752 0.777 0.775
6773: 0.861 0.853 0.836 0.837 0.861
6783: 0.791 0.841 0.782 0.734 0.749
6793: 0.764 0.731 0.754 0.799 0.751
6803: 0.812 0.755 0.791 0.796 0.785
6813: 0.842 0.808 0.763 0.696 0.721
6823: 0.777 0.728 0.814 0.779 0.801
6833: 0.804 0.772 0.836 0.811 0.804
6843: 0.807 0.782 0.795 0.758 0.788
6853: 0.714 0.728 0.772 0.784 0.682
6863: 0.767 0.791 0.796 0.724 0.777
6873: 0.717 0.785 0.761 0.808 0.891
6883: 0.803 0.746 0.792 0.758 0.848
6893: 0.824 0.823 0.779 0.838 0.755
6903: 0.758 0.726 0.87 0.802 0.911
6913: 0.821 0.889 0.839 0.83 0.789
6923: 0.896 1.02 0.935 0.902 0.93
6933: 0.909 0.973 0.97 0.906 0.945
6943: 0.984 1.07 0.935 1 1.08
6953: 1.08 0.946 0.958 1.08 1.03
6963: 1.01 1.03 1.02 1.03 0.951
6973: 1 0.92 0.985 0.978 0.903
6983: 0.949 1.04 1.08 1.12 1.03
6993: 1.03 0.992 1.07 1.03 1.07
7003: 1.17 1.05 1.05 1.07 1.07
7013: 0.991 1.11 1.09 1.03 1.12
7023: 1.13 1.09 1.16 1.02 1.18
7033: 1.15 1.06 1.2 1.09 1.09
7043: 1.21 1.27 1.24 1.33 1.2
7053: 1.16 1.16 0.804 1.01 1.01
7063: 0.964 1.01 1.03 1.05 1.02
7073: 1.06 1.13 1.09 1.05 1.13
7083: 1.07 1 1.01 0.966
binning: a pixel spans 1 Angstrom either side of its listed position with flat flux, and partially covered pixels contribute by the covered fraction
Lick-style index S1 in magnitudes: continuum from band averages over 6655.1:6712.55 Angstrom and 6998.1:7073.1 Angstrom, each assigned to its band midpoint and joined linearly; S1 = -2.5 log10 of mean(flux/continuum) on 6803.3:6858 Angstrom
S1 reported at 0.23 mag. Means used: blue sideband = 0.875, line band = 0.779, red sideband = 1.09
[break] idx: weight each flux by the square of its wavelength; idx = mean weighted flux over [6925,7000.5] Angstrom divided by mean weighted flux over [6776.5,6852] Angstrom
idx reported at 1.32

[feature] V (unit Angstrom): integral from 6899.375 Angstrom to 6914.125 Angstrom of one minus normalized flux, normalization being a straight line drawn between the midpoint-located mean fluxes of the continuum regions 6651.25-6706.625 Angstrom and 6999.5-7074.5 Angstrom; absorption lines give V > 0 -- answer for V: 3.0 Angstrom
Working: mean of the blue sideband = 0.88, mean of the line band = 0.808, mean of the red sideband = 1.09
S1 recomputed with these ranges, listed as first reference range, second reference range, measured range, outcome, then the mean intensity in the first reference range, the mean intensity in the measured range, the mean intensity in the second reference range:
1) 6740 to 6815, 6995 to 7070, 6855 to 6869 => 0.17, 0.788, 0.76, 1.09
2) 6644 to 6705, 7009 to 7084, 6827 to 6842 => 0.22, 0.892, 0.802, 1.1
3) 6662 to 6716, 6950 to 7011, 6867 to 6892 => 0.23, 0.867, 0.785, 1.03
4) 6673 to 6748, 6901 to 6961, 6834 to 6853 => 0.12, 0.823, 0.791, 0.922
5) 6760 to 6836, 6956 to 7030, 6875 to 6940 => 0.10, 0.785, 0.846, 1.04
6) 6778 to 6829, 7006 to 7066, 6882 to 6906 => 0.15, 0.779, 0.787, 1.1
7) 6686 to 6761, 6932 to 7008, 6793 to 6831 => 0.14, 0.805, 0.773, 1.01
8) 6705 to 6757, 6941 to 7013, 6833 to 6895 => 0.17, 0.789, 0.782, 1.02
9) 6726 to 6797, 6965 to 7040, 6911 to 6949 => 0.06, 0.786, 0.921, 1.05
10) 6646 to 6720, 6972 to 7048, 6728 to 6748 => 0.16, 0.877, 0.788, 1.07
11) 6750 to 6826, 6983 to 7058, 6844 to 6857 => 0.14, 0.78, 0.762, 1.1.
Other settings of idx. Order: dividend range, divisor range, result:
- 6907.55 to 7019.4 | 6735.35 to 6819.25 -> 1.32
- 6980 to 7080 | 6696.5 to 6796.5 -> 1.47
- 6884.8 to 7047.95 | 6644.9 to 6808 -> 1.28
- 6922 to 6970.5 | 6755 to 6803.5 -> 1.31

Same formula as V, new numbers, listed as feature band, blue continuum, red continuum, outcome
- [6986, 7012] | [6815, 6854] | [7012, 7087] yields -1.14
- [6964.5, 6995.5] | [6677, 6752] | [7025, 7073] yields 1.20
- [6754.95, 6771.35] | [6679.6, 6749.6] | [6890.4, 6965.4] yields 1.16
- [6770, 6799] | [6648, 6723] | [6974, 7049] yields 4.18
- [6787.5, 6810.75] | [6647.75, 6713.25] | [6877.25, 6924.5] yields 2.20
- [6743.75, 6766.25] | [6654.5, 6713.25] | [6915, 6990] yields 3.19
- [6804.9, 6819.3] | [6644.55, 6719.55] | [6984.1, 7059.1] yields 2.68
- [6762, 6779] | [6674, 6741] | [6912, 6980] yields 1.08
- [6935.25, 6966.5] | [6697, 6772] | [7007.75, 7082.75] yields 0.12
